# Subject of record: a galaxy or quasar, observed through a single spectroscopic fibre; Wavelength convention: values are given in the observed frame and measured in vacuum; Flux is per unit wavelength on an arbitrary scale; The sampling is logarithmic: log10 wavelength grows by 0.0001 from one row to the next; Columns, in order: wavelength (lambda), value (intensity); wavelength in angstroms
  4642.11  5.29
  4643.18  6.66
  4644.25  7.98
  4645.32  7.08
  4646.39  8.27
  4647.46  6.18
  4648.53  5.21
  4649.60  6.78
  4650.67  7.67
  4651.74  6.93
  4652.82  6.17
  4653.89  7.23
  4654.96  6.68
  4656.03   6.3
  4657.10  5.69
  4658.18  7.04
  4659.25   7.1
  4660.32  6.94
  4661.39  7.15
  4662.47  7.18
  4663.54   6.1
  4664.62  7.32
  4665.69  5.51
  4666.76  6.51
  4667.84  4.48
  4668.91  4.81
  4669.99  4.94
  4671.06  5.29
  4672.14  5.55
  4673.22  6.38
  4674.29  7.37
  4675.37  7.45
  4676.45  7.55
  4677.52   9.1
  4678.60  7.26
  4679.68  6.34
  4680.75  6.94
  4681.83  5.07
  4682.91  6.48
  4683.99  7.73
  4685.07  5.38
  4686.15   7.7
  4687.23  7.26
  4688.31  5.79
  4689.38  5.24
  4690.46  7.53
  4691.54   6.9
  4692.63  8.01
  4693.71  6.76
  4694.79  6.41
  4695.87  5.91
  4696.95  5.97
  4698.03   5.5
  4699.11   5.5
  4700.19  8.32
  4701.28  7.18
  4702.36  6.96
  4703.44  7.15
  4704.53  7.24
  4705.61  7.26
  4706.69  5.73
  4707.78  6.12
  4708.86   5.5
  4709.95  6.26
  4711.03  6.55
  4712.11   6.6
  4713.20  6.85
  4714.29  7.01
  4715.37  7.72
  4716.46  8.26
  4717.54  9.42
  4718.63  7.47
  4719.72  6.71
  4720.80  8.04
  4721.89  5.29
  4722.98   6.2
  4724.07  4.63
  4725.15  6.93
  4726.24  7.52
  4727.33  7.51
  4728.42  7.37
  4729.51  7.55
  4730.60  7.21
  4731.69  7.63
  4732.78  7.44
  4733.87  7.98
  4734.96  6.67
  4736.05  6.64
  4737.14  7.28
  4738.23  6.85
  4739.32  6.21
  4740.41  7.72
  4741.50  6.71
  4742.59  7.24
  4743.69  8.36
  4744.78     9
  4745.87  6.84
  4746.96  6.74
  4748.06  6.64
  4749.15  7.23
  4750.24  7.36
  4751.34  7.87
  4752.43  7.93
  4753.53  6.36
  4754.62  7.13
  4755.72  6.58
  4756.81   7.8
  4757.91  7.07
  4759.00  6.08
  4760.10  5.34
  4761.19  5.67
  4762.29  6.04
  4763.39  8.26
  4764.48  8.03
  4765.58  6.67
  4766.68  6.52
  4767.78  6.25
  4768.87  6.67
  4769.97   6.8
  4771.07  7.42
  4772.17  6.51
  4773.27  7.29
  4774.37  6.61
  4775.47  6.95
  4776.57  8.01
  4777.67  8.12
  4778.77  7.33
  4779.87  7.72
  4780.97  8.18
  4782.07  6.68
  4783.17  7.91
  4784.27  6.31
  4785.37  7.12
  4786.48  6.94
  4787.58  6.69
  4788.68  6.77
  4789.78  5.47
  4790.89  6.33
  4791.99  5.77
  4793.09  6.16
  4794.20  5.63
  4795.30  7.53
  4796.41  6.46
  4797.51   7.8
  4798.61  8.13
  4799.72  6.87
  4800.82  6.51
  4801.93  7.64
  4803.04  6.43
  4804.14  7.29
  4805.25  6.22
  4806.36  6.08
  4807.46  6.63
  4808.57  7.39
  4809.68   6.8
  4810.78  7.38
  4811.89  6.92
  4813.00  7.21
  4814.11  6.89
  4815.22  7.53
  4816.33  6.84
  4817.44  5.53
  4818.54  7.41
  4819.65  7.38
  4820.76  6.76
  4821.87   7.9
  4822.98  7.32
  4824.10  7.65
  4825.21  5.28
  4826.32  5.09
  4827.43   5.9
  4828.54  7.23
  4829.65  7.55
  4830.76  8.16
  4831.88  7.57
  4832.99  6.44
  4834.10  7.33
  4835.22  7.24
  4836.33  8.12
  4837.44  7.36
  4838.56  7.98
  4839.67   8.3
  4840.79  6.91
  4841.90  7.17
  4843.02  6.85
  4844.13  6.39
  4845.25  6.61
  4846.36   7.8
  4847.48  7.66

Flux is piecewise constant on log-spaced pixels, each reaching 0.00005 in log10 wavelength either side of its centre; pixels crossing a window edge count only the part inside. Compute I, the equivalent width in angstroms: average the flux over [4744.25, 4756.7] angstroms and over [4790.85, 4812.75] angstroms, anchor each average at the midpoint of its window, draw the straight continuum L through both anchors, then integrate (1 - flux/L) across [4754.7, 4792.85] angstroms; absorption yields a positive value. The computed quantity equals 1.0 angstroms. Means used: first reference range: 7.26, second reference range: 6.82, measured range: 6.88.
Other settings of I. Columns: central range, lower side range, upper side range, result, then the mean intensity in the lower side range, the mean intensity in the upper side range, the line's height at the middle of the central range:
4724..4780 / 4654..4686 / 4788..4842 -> -2.9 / 6.5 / 6.94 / 6.75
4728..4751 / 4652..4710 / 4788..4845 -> -1.9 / 6.54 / 6.93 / 6.71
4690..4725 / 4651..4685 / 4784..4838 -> -0.8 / 6.53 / 6.88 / 6.62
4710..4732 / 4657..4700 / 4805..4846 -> -1.5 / 6.5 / 7.02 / 6.65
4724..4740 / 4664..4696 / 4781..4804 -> -1.1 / 6.51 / 6.8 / 6.64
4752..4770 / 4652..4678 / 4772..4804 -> 0.3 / 6.49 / 6.97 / 6.87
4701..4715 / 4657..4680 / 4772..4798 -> 0.0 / 6.52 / 6.93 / 6.66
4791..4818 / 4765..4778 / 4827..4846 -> 1.1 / 6.96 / 7.26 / 7.11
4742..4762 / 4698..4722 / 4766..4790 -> -0.1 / 6.96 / 7.03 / 7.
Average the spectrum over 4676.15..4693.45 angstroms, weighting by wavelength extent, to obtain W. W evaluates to 6.88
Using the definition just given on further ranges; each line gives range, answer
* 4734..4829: 6.94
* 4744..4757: 7.3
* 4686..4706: 6.75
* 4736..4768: 7.03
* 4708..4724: 6.9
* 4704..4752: 7.08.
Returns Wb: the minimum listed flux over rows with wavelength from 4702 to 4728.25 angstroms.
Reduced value 4.63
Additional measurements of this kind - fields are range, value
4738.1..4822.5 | 5.34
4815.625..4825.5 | 5.28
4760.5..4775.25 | 5.67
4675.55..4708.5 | 5.07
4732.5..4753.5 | 6.21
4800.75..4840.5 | 5.09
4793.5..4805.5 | 5.63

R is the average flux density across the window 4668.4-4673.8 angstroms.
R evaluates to 5.41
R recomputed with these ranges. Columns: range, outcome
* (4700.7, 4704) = 7.09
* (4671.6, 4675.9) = 6.68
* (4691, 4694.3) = 7.19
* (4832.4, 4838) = 7.3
